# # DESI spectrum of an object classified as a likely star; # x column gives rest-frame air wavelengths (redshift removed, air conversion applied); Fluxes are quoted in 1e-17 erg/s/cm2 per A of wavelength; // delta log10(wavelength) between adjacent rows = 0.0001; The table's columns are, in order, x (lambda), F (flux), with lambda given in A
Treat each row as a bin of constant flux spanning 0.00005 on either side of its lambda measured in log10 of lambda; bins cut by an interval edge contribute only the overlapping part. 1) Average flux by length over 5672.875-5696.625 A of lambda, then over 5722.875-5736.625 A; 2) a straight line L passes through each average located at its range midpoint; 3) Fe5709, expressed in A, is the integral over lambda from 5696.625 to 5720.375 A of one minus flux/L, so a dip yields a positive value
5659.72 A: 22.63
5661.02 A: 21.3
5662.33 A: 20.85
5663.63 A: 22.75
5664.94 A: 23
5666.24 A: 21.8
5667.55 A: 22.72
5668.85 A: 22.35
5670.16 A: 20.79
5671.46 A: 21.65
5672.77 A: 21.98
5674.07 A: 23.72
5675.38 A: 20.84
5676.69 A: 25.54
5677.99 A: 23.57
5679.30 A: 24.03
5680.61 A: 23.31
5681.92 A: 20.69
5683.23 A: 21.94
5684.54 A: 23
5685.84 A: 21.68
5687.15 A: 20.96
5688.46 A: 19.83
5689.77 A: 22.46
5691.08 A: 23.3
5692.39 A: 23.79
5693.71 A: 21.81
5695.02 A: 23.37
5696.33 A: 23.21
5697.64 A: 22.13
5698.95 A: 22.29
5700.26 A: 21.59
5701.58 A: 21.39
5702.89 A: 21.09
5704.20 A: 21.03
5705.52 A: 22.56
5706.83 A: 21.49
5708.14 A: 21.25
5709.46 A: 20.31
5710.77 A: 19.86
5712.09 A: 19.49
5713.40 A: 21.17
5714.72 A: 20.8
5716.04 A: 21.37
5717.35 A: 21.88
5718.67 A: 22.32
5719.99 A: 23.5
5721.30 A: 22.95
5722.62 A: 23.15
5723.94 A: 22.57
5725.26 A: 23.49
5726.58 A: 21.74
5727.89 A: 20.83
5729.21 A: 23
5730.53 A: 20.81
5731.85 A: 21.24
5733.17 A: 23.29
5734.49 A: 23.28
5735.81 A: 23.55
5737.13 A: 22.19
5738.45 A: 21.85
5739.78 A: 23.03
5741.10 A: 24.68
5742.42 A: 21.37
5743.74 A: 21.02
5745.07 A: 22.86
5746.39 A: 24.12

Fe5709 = 1.13 A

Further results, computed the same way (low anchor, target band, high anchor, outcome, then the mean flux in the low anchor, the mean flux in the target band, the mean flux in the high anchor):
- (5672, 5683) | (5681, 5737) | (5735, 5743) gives 2.20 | 22.9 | 22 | 22.8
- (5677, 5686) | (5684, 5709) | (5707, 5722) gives 0.16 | 22.8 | 22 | 21.4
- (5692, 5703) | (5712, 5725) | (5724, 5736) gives 0.14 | 22.3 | 22.1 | 22.3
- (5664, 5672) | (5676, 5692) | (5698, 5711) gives -0.57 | 22.1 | 22.5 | 21.4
